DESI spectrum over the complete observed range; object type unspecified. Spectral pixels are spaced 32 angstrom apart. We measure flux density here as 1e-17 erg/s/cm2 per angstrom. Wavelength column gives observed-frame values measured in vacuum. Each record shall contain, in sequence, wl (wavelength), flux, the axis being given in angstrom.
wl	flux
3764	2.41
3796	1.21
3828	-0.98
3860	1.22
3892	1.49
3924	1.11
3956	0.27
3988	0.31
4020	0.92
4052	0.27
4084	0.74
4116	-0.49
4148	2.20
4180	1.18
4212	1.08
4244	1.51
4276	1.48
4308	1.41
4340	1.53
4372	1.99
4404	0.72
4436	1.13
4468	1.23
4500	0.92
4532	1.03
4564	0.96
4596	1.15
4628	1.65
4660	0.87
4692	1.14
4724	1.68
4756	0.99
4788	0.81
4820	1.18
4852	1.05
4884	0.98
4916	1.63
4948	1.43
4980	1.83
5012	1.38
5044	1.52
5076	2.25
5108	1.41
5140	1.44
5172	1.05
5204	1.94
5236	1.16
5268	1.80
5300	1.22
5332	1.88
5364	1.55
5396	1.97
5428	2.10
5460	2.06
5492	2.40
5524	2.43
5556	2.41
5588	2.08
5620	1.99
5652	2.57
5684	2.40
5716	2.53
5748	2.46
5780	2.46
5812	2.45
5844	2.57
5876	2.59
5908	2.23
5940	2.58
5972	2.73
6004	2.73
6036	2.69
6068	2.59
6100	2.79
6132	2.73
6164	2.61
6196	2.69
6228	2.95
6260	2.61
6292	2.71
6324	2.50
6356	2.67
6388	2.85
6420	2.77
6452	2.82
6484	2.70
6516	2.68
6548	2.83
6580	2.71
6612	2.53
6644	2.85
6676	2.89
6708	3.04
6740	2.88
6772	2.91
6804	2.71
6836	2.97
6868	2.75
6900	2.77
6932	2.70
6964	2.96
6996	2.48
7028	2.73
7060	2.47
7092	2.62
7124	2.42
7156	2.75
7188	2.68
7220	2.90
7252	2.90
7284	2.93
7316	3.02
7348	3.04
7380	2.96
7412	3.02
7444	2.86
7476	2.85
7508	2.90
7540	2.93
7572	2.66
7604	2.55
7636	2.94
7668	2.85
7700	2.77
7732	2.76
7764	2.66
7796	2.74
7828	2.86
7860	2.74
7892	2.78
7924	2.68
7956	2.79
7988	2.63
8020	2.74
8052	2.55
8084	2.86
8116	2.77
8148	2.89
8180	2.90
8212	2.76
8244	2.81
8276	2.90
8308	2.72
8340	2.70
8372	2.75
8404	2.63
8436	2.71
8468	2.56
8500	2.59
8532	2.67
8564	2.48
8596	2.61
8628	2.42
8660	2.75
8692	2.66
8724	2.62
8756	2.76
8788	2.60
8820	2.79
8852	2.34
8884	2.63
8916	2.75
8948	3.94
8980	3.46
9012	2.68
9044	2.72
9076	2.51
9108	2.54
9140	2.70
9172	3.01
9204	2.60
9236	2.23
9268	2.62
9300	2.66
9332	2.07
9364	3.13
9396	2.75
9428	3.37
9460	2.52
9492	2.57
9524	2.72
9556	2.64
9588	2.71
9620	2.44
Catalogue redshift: 0.36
